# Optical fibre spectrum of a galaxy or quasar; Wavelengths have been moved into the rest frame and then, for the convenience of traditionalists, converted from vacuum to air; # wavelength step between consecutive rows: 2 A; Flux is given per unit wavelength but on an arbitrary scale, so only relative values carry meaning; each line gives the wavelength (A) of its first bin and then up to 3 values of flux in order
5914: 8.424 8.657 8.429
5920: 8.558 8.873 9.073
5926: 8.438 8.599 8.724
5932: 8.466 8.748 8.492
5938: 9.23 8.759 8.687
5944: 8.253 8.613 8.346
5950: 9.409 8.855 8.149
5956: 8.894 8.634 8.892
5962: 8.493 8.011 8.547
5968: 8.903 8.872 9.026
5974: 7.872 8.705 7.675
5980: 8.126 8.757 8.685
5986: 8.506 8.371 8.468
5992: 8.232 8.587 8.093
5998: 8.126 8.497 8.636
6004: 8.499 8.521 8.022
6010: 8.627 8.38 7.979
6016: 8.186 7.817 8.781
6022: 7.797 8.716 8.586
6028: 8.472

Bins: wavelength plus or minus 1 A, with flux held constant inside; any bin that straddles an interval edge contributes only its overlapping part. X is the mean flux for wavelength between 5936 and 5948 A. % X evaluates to 8.66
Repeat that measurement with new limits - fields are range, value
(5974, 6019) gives 8.33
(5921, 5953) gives 8.72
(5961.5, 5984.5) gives 8.47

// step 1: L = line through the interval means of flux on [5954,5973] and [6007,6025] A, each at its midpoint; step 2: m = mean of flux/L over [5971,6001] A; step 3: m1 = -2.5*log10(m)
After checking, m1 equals 0.01 mag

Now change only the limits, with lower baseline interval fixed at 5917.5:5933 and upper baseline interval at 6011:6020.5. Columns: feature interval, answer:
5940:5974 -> -0.02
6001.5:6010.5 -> -0.03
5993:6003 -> -0.01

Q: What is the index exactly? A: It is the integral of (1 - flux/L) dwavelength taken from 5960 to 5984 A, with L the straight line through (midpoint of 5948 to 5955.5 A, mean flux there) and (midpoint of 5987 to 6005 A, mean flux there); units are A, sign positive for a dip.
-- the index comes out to 0.3 A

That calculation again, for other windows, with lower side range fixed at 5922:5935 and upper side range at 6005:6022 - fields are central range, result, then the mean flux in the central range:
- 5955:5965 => -0.1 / 8.58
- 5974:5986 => 0.1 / 8.36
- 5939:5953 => -0.2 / 8.7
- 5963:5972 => -0.1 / 8.63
